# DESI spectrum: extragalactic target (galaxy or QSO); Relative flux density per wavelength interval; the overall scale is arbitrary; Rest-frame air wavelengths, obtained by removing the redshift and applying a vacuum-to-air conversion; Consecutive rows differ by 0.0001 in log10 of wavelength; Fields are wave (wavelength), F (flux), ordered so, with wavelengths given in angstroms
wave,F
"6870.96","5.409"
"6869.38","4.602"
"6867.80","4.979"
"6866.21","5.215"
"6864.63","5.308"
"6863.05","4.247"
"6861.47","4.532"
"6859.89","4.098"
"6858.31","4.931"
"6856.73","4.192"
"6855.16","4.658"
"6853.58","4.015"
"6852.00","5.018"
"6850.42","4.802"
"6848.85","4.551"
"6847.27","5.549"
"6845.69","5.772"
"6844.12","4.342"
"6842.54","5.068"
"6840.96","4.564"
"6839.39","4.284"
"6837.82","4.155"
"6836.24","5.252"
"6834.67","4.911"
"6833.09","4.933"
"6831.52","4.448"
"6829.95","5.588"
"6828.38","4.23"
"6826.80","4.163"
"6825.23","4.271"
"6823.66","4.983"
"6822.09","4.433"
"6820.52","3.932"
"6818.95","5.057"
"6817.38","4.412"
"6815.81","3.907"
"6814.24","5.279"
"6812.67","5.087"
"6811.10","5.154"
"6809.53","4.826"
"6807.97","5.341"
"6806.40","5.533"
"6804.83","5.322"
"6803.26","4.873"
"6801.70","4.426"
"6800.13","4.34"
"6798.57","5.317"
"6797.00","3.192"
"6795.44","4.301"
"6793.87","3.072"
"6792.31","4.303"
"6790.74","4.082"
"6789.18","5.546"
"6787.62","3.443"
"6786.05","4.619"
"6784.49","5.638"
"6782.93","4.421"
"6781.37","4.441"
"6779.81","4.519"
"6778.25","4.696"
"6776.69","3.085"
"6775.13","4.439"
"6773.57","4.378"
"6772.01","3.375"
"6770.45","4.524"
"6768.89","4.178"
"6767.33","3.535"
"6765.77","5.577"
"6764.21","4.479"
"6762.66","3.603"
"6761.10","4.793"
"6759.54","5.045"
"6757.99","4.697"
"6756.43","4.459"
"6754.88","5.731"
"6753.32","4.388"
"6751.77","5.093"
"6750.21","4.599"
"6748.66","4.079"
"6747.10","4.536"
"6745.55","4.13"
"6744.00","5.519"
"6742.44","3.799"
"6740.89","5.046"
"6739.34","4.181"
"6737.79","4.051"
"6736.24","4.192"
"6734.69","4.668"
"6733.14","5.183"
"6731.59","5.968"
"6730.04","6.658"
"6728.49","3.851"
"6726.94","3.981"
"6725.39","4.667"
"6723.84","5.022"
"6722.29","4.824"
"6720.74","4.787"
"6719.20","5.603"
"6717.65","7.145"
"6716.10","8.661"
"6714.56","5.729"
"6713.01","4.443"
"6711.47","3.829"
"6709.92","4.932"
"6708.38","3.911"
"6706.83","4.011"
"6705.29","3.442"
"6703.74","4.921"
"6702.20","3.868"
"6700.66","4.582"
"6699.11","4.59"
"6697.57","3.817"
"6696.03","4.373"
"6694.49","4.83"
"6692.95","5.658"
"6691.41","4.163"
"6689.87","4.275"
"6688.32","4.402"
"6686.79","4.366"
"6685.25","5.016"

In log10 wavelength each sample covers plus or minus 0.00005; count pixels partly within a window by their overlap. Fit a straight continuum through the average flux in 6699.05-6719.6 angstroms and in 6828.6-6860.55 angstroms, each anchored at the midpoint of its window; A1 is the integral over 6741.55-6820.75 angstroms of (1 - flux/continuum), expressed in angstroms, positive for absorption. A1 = 5.2 angstroms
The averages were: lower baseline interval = 4.98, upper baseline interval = 4.75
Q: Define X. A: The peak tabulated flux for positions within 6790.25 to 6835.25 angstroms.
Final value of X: 5.588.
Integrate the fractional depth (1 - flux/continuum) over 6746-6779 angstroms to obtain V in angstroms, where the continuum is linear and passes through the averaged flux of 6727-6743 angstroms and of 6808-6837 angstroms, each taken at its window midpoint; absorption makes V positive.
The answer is 2.1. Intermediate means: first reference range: 4.74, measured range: 4.44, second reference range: 4.73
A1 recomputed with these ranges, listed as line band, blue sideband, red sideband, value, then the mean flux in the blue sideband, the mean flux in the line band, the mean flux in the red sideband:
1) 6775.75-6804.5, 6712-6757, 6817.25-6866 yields 2.76 angstroms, 5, 4.37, 4.68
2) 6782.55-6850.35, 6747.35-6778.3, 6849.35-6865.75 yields -2.26 angstroms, 4.43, 4.68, 4.59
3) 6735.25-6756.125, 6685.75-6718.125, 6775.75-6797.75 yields -0.38 angstroms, 4.74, 4.56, 4.24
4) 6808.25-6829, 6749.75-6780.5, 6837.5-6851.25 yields 0.35 angstroms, 4.46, 4.62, 4.81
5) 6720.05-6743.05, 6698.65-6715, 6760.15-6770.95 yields -1.91 angstroms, 4.35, 4.73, 4.39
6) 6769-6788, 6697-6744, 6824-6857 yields 1.84 angstroms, 4.83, 4.31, 4.72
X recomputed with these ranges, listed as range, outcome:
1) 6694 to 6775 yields 8.661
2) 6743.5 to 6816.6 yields 5.731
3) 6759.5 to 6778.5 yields 5.577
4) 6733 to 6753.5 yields 5.519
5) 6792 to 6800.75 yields 5.317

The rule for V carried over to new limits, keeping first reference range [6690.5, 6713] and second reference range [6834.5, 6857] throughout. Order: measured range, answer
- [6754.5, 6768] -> -0.3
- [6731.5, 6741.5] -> -0.5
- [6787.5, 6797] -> 1.1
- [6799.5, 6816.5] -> -1.0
